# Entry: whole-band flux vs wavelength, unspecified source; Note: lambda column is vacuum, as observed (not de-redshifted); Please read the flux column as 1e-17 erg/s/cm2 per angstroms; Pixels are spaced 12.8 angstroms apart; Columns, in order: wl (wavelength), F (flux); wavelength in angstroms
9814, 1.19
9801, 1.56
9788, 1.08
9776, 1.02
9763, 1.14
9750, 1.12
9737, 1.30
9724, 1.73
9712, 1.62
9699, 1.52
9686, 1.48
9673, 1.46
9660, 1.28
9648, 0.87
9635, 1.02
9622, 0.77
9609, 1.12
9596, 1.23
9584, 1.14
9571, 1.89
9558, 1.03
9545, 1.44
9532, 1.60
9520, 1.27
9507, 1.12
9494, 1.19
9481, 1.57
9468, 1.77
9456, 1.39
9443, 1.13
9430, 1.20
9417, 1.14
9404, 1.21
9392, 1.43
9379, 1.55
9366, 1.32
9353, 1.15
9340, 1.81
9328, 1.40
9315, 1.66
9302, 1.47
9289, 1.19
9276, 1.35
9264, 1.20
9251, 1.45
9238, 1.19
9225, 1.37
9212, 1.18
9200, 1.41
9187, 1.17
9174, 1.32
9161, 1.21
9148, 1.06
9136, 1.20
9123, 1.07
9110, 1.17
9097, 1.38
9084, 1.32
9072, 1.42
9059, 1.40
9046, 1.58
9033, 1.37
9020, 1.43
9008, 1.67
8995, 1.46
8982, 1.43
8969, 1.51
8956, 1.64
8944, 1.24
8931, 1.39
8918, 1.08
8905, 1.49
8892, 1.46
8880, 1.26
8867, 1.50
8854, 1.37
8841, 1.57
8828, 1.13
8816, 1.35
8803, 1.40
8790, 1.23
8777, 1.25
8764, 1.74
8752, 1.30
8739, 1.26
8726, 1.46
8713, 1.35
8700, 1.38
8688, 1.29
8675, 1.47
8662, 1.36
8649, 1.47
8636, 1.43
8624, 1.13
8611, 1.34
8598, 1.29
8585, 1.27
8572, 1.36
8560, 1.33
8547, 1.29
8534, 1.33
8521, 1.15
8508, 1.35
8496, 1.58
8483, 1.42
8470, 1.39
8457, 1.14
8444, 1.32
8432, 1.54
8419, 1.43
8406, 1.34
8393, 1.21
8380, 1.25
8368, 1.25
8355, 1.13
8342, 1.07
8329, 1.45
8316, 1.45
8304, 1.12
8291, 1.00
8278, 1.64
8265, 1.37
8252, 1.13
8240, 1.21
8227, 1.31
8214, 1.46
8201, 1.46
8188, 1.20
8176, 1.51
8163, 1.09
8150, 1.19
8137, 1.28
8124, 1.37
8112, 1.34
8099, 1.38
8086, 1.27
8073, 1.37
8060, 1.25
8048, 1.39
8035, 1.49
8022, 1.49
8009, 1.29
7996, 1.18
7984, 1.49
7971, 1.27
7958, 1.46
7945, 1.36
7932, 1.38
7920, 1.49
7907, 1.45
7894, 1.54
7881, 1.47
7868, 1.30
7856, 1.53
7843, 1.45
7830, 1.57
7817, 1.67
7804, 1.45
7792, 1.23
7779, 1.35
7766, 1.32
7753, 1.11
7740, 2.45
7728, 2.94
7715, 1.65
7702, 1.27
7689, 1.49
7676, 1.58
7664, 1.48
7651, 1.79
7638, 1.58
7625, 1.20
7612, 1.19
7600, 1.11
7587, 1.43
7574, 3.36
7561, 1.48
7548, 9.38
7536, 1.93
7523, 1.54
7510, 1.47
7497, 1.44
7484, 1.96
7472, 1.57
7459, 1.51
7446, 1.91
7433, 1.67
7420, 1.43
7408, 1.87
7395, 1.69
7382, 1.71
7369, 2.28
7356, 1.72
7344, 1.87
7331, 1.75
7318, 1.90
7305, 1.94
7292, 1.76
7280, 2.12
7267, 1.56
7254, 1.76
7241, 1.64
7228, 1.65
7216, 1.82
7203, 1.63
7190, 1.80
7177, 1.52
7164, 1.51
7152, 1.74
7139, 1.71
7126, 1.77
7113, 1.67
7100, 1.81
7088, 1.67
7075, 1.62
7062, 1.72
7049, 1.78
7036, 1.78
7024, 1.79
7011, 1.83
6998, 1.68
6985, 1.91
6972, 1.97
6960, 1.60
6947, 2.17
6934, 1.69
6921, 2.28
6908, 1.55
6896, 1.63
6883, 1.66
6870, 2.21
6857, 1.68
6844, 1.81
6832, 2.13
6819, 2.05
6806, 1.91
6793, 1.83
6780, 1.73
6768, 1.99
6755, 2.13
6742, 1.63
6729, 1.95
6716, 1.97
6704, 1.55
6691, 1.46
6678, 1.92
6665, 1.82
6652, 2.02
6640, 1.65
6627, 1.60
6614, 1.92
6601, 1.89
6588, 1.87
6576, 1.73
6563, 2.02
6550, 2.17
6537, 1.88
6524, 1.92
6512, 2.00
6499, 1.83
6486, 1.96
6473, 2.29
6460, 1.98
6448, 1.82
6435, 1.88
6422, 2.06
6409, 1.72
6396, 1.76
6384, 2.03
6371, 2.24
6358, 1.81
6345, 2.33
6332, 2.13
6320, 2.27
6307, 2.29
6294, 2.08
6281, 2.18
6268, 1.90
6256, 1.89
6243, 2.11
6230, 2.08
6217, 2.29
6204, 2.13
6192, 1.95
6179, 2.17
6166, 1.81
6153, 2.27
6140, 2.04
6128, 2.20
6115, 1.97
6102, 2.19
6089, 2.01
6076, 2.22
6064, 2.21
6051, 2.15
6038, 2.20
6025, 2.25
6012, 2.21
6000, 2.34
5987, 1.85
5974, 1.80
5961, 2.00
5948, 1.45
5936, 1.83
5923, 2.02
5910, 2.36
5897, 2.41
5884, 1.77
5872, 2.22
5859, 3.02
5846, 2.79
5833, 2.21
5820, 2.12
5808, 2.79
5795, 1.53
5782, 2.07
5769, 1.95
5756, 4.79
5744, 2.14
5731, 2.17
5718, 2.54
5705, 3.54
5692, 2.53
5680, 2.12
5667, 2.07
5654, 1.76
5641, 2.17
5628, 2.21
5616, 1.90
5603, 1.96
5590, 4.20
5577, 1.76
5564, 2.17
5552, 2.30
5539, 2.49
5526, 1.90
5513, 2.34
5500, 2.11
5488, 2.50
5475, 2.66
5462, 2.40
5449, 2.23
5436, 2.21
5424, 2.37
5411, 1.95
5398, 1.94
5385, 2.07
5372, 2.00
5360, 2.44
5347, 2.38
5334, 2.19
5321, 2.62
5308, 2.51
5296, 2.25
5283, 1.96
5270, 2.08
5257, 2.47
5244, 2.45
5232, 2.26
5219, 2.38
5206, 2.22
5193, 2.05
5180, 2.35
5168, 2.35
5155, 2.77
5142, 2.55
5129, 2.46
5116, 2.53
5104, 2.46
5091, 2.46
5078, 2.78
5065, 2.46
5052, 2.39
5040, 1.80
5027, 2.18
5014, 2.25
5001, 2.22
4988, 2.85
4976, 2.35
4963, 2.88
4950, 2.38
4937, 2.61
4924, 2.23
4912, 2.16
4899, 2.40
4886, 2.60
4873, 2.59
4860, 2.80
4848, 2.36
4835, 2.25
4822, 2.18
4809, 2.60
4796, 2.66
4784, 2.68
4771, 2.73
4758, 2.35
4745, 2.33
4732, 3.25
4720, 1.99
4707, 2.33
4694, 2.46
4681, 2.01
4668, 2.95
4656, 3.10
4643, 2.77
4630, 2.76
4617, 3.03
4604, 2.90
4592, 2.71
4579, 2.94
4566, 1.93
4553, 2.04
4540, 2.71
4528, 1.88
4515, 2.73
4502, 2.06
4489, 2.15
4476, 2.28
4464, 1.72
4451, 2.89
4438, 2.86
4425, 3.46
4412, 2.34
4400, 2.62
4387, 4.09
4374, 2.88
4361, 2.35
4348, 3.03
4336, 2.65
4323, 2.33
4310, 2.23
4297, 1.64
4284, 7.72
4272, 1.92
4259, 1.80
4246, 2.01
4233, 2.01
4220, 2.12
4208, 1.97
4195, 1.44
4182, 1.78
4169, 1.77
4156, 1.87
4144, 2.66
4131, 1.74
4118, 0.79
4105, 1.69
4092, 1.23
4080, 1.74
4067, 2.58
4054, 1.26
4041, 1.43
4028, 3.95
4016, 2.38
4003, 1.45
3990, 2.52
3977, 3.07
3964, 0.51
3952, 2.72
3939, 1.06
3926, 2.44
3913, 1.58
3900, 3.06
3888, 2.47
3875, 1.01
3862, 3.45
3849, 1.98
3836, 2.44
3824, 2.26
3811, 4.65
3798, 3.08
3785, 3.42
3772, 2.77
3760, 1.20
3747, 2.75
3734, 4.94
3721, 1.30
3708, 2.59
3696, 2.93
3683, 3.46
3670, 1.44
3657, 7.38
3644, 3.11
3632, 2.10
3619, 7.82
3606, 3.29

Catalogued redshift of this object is 0.150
